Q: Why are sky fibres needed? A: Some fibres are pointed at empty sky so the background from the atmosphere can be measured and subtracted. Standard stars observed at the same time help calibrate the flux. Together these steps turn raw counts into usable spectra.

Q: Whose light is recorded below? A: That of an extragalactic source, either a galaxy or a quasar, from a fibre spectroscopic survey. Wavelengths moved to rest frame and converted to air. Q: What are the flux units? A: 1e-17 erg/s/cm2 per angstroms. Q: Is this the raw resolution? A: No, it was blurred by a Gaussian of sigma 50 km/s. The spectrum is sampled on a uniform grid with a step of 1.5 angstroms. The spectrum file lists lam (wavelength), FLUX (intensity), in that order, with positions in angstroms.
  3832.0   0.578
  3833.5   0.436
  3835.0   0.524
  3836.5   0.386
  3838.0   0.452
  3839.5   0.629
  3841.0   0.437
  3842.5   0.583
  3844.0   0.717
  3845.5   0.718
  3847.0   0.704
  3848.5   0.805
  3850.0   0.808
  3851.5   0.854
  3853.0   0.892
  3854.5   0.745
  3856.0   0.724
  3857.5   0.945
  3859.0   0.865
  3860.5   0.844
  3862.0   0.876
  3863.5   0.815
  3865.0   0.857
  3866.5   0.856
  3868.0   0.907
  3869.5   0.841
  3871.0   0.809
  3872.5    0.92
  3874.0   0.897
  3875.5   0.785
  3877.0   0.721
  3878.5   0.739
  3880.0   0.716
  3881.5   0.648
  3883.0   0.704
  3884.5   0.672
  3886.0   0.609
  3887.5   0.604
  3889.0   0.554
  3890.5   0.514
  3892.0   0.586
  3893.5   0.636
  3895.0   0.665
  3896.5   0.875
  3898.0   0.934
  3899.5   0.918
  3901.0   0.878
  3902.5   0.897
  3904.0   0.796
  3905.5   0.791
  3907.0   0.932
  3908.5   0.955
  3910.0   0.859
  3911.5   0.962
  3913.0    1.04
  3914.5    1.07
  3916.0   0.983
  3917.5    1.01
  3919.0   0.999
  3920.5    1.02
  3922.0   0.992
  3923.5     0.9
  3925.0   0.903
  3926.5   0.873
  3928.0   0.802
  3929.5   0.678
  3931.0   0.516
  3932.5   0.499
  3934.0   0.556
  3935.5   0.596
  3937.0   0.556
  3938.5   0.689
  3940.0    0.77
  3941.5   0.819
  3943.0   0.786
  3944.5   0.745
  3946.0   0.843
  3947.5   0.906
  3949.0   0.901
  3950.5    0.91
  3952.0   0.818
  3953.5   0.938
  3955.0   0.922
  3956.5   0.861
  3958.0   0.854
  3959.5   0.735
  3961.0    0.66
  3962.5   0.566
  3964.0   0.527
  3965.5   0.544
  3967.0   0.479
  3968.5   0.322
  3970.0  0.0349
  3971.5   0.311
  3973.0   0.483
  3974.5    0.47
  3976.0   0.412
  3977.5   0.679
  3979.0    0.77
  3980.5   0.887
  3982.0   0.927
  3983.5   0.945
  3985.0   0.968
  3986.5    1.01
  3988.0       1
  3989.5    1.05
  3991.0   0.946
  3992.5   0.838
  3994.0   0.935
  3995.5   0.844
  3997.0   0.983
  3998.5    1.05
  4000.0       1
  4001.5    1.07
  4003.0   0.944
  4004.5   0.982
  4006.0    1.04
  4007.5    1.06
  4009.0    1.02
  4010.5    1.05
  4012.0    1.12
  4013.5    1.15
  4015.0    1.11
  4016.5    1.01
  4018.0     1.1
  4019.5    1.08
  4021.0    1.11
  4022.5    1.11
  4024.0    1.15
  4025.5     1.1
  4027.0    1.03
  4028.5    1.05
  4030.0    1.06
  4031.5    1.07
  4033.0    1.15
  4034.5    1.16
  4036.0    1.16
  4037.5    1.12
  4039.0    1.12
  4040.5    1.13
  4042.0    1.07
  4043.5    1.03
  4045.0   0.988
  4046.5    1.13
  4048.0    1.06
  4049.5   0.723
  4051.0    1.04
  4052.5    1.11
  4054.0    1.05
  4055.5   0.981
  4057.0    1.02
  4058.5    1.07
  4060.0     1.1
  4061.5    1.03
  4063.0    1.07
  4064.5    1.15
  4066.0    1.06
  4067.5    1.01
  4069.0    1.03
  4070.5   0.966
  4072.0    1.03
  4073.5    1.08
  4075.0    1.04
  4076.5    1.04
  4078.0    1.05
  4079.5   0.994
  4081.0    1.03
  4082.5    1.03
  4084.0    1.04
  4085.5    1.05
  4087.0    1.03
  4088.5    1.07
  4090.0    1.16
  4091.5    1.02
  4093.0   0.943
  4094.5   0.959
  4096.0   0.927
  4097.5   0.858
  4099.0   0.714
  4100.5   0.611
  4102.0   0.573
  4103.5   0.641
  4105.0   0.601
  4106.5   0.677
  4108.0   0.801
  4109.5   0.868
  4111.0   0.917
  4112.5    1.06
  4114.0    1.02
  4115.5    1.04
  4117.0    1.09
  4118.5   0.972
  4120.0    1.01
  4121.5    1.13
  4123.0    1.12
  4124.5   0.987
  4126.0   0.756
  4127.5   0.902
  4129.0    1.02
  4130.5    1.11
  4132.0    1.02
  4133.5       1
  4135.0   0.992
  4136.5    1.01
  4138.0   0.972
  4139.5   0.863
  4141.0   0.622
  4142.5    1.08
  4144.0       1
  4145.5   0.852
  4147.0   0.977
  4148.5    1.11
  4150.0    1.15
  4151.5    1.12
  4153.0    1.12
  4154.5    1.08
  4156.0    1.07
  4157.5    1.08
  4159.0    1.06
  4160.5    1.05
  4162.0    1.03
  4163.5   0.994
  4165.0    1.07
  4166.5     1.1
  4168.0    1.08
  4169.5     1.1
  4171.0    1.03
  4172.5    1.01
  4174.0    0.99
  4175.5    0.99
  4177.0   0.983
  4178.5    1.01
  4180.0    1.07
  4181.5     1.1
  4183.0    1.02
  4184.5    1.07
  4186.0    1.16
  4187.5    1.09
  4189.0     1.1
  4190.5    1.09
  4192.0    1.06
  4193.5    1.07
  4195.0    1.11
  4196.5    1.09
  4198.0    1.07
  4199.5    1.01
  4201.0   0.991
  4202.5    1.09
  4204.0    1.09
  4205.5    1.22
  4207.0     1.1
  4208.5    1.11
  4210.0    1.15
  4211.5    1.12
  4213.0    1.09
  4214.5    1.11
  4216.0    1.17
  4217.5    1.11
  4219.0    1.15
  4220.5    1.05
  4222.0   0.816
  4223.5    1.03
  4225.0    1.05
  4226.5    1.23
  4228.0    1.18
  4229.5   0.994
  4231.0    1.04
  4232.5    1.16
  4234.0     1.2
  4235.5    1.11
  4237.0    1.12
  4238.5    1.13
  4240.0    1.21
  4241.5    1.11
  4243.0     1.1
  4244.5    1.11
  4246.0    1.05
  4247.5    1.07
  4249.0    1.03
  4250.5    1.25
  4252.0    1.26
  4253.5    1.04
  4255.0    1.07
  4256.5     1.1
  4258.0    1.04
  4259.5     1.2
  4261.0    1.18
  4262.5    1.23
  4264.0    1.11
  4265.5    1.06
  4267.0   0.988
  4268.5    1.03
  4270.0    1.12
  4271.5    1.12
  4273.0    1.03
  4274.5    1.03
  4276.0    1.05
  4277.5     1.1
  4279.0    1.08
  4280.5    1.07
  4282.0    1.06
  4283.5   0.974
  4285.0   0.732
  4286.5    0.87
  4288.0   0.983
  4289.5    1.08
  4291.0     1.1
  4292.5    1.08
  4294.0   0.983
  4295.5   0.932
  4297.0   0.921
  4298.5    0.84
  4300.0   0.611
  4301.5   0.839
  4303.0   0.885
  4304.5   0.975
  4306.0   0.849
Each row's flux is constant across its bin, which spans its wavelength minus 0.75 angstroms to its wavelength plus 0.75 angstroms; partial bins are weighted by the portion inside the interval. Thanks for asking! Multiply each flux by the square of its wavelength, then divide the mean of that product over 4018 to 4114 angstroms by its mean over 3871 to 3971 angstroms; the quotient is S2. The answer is 1.41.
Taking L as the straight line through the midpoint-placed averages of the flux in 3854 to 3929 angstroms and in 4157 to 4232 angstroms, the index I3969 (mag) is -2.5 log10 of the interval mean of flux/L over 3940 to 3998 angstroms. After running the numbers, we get 0.18 mag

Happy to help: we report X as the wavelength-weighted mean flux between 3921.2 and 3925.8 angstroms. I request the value 0.932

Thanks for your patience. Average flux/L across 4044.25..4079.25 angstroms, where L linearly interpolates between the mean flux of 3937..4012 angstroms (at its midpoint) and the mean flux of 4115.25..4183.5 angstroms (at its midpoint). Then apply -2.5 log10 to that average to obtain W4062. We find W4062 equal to -0.14 mag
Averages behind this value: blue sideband 0.803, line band 1.04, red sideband 1.02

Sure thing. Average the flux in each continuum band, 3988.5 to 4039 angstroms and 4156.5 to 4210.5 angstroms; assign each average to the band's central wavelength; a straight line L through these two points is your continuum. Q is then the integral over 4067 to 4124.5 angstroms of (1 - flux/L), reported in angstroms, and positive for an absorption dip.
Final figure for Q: 5.8 angstroms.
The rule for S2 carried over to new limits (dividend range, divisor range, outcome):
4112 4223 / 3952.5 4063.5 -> 1.22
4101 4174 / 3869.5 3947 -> 1.39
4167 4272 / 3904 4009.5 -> 1.53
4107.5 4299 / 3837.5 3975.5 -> 1.62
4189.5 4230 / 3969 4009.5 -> 1.45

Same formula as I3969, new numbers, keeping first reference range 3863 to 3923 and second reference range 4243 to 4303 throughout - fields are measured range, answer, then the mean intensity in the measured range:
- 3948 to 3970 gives 0.23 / 0.696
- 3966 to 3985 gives 0.45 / 0.576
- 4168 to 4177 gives -0.05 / 1.03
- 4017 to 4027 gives -0.22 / 1.1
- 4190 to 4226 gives -0.09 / 1.08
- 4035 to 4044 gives -0.22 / 1.11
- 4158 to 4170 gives -0.09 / 1.06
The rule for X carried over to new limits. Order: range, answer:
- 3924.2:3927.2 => 0.888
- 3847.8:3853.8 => 0.839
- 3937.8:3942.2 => 0.759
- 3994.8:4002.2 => 0.99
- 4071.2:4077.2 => 1.05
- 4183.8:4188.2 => 1.11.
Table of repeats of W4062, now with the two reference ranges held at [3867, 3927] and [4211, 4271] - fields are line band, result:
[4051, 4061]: -0.105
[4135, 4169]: 0.012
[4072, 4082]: -0.070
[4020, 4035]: -0.176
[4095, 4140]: 0.111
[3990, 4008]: -0.074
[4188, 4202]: 0.002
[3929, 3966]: 0.190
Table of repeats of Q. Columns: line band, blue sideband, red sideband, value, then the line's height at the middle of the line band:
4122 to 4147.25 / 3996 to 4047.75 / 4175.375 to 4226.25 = 2.7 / 1.08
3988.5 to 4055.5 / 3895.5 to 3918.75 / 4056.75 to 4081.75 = -2.4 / 1.01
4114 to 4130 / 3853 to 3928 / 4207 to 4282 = 0.0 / 1.01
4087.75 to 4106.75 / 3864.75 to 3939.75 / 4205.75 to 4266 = 2.9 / 0.98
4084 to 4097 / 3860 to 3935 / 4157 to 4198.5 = -0.5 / 0.981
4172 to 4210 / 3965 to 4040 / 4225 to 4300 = -1.5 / 1.03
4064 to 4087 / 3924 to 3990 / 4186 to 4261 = -3.9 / 0.888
